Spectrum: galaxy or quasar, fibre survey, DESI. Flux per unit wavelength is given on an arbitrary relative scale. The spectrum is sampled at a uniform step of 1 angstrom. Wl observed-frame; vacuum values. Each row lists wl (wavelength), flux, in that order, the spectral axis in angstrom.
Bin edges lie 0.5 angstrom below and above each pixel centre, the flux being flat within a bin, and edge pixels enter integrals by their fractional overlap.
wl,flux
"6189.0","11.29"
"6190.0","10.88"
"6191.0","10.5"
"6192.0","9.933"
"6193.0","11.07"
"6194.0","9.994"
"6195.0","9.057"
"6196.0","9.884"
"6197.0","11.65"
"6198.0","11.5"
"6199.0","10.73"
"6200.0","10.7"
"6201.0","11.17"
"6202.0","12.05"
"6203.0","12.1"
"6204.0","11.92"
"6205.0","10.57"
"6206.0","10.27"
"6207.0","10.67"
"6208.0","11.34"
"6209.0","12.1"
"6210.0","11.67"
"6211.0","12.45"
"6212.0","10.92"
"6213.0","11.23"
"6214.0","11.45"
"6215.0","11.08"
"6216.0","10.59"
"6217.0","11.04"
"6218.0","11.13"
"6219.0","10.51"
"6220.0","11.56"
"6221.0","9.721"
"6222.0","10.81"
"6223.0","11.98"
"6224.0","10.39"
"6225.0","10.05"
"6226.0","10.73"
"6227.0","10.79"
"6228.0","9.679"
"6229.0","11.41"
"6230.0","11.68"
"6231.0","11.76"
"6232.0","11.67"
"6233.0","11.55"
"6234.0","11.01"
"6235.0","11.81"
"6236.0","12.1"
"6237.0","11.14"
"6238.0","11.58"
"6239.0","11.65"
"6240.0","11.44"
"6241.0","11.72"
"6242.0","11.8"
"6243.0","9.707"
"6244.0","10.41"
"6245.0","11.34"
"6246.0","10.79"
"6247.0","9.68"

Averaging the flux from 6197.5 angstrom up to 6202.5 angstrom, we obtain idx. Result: 11.2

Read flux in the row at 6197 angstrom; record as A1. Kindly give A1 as 11.65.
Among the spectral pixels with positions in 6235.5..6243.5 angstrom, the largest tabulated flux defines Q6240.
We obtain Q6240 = 12.1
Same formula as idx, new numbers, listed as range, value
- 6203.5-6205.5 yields 11.2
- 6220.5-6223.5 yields 10.8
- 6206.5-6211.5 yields 11.6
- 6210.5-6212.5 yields 11.7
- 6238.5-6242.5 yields 11.7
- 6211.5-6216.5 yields 11.1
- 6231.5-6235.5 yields 11.5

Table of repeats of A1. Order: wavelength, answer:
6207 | 10.67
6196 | 9.884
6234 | 11.01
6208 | 11.34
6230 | 11.68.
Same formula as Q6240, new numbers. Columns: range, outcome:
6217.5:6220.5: 11.56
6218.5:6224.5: 11.98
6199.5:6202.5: 12.05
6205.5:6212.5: 12.45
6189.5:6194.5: 11.07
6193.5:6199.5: 11.65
